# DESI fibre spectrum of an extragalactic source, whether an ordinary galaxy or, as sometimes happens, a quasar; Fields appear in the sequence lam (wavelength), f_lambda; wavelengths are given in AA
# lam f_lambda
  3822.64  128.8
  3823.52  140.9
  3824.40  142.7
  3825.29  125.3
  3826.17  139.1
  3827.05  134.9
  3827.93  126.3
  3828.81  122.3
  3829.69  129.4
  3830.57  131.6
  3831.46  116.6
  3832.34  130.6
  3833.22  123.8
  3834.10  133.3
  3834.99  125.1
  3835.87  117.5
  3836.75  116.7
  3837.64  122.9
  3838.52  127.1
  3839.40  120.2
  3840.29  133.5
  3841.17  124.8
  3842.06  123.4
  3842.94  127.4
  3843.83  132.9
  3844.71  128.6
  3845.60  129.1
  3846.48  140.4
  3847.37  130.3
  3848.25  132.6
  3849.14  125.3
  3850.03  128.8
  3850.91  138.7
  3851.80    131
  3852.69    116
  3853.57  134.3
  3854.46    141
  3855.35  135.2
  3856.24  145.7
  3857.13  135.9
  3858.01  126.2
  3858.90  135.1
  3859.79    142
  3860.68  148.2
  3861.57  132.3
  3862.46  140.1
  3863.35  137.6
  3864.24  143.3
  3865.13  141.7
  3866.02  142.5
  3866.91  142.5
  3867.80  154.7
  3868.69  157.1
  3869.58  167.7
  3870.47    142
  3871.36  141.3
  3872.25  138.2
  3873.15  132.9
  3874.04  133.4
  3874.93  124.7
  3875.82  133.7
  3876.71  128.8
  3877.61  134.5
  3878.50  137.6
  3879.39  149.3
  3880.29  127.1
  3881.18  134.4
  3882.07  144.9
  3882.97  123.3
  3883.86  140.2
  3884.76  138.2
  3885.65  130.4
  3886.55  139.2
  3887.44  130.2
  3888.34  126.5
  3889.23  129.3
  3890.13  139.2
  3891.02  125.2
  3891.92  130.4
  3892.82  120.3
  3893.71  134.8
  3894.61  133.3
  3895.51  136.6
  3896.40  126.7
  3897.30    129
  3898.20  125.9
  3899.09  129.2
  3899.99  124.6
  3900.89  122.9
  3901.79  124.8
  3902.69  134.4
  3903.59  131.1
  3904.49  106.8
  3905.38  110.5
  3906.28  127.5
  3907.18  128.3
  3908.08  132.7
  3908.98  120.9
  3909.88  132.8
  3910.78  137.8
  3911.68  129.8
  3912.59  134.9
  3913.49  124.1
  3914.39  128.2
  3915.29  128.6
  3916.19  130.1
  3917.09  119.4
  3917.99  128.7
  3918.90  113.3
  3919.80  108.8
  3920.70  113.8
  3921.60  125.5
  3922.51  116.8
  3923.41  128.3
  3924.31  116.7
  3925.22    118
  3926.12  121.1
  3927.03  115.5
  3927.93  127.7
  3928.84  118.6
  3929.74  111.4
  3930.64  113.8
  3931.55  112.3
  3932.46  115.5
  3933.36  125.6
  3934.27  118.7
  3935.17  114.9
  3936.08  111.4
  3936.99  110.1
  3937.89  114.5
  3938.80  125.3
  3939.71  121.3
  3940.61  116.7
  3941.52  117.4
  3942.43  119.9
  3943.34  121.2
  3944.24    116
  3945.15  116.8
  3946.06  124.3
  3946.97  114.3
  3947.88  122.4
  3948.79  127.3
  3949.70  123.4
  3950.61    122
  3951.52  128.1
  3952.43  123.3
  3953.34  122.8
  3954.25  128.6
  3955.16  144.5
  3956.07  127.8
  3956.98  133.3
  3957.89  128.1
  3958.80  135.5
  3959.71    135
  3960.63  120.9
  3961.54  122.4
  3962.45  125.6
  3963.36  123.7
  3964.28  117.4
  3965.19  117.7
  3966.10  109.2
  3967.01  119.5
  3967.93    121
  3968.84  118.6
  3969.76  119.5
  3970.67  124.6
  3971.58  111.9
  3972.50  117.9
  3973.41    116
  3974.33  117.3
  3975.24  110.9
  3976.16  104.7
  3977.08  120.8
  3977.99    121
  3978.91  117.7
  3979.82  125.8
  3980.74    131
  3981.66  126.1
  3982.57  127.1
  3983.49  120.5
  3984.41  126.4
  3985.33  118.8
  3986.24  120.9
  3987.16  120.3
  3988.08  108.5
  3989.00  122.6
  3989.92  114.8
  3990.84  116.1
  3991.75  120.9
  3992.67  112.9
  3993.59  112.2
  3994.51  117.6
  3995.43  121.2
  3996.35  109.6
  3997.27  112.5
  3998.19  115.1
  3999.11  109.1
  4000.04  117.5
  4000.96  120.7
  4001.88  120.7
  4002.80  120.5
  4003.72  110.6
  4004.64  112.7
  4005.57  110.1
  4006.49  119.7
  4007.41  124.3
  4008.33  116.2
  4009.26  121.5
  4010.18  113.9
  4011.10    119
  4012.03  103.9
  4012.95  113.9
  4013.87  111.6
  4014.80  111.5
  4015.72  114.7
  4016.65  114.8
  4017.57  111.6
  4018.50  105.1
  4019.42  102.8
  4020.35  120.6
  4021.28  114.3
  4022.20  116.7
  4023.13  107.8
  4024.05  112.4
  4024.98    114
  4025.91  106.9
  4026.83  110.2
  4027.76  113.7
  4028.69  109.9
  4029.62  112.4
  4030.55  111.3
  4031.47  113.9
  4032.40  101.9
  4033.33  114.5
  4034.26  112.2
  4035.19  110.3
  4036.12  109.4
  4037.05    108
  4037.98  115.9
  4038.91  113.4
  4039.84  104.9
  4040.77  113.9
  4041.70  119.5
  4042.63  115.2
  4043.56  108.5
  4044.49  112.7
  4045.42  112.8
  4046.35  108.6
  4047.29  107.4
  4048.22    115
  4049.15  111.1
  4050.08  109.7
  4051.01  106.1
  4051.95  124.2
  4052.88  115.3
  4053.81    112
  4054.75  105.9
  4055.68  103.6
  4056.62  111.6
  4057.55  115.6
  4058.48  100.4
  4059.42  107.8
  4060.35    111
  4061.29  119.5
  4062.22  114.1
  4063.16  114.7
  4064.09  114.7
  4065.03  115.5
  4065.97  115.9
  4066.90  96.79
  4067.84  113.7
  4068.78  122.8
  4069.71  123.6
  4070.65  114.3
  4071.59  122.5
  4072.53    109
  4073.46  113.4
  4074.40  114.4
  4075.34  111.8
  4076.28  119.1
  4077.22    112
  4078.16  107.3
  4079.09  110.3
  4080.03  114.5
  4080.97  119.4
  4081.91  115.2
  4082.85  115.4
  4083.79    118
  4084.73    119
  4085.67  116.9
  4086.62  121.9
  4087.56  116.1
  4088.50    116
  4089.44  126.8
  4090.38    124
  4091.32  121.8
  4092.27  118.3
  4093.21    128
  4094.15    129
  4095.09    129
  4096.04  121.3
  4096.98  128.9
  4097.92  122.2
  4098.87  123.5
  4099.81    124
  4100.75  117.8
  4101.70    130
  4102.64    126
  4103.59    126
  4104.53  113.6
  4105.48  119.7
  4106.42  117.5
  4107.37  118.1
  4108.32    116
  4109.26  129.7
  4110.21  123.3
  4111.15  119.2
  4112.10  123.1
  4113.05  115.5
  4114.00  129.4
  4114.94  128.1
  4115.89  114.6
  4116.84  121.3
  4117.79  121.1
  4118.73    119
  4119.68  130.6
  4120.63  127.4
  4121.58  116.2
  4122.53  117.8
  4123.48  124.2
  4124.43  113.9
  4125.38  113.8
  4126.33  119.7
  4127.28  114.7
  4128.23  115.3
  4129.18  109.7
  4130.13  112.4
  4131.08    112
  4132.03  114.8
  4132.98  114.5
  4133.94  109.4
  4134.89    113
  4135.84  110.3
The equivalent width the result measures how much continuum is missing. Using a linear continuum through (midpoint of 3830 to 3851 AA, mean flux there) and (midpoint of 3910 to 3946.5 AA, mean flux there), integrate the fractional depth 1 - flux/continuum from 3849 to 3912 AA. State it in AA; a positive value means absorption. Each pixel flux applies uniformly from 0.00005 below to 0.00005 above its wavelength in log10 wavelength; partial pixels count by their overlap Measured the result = -4.9 AA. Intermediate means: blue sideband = 127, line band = 134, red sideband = 120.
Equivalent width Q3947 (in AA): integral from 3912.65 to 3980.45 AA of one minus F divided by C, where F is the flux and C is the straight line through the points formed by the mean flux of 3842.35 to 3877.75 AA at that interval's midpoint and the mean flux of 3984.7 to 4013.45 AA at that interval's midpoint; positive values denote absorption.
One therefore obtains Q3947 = 1.7 AA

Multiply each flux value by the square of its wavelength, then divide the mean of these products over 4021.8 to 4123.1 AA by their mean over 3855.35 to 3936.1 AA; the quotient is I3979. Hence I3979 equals 0.98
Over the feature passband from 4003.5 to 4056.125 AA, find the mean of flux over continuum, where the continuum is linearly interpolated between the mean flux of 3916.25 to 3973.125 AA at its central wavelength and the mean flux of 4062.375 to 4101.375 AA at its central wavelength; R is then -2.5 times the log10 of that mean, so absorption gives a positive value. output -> 0.065 mag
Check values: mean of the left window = 121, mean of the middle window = 112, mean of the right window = 118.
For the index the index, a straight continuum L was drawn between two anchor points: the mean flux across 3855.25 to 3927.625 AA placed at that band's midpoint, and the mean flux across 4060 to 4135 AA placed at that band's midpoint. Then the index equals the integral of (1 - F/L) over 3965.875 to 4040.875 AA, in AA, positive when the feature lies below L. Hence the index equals 5.6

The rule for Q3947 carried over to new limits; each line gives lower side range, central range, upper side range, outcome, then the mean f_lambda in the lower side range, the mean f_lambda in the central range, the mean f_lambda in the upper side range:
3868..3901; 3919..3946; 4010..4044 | 1.9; 134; 118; 112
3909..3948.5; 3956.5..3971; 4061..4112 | -0.4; 121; 123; 119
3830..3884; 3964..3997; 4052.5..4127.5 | 1.9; 134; 118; 118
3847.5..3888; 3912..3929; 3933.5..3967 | 0.7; 137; 122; 122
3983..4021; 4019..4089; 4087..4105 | 4.1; 116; 113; 123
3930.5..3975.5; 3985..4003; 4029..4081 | 0.2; 121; 117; 112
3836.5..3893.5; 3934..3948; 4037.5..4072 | 0.9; 135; 118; 113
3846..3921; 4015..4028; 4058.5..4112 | 1.2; 133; 112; 118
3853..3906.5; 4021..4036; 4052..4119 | 1.4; 135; 111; 118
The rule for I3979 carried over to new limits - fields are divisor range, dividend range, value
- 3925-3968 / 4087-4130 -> 1.08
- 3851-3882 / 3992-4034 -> 0.88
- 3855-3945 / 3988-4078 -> 0.94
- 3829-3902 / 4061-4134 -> 1.00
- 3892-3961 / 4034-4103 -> 1.01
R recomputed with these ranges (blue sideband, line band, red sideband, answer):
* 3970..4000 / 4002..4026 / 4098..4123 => 0.05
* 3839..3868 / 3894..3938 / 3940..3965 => 0.05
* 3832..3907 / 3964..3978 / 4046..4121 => 0.08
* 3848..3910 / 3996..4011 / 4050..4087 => 0.04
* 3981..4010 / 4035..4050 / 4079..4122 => 0.07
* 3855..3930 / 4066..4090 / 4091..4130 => 0.06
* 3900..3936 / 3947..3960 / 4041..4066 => -0.08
